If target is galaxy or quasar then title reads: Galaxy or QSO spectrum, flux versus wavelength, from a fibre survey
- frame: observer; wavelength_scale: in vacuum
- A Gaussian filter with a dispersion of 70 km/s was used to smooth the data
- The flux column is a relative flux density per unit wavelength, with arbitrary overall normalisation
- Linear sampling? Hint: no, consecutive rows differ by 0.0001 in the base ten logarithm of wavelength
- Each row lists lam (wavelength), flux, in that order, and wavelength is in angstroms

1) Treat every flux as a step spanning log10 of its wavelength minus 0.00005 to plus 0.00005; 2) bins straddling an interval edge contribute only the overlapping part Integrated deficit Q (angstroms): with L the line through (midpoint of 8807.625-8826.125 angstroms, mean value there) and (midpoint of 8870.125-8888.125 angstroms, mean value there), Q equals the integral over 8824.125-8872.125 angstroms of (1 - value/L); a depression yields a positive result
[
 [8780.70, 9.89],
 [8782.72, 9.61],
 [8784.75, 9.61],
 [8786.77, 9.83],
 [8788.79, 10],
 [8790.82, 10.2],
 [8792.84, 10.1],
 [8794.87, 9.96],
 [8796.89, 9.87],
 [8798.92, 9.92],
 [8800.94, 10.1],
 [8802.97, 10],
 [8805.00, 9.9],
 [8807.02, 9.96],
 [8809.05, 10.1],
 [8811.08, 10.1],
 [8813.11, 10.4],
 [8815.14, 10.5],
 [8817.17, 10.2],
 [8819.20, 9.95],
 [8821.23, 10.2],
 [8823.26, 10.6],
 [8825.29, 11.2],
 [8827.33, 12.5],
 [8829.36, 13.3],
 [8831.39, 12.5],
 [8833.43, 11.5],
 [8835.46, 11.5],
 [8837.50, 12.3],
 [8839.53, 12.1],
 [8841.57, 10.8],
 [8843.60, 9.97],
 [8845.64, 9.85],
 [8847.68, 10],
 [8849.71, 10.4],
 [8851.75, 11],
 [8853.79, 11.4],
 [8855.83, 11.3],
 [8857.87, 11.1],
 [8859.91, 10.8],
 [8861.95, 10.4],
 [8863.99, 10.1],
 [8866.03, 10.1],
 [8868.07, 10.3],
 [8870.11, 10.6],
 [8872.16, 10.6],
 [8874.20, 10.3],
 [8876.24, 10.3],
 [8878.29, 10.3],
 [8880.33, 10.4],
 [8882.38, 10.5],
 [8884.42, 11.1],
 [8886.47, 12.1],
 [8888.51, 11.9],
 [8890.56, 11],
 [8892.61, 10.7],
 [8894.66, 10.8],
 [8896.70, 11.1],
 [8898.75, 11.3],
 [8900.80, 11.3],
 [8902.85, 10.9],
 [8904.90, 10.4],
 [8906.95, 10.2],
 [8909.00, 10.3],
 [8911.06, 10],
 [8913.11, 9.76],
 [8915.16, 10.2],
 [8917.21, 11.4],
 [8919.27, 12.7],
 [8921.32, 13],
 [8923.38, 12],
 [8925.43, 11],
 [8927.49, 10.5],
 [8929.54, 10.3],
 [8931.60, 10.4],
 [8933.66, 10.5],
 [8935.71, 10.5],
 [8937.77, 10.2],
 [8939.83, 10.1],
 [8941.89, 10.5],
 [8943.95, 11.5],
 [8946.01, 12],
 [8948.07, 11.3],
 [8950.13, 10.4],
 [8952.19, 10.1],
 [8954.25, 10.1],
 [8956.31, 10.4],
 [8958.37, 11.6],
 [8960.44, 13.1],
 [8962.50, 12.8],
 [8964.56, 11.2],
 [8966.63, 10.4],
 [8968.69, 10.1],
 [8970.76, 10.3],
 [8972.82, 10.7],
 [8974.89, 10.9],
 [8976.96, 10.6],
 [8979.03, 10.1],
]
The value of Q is -2.5 angstroms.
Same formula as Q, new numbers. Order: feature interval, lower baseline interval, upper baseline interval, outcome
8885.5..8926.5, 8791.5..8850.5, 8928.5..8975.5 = -1.2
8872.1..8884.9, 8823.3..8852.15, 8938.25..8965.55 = 0.9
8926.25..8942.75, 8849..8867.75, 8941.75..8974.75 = 0.9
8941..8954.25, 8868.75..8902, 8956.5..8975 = 0.3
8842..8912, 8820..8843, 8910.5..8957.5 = 3.7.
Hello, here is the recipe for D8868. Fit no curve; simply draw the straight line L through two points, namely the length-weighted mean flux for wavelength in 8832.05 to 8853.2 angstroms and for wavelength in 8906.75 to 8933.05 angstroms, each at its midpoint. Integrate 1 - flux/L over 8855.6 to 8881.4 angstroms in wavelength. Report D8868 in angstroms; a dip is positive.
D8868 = 1.11 angstroms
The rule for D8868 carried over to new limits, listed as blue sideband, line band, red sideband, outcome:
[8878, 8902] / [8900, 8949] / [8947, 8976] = 0.64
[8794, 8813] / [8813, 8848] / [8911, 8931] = -2.89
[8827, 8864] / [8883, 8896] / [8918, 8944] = -0.16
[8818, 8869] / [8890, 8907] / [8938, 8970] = 0.18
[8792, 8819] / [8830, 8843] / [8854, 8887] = -1.79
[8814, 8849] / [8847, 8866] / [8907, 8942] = 0.54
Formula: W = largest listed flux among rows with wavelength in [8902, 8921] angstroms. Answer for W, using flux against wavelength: 12.7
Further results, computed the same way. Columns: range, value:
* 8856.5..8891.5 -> 12.1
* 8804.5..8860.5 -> 13.3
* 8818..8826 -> 11.2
